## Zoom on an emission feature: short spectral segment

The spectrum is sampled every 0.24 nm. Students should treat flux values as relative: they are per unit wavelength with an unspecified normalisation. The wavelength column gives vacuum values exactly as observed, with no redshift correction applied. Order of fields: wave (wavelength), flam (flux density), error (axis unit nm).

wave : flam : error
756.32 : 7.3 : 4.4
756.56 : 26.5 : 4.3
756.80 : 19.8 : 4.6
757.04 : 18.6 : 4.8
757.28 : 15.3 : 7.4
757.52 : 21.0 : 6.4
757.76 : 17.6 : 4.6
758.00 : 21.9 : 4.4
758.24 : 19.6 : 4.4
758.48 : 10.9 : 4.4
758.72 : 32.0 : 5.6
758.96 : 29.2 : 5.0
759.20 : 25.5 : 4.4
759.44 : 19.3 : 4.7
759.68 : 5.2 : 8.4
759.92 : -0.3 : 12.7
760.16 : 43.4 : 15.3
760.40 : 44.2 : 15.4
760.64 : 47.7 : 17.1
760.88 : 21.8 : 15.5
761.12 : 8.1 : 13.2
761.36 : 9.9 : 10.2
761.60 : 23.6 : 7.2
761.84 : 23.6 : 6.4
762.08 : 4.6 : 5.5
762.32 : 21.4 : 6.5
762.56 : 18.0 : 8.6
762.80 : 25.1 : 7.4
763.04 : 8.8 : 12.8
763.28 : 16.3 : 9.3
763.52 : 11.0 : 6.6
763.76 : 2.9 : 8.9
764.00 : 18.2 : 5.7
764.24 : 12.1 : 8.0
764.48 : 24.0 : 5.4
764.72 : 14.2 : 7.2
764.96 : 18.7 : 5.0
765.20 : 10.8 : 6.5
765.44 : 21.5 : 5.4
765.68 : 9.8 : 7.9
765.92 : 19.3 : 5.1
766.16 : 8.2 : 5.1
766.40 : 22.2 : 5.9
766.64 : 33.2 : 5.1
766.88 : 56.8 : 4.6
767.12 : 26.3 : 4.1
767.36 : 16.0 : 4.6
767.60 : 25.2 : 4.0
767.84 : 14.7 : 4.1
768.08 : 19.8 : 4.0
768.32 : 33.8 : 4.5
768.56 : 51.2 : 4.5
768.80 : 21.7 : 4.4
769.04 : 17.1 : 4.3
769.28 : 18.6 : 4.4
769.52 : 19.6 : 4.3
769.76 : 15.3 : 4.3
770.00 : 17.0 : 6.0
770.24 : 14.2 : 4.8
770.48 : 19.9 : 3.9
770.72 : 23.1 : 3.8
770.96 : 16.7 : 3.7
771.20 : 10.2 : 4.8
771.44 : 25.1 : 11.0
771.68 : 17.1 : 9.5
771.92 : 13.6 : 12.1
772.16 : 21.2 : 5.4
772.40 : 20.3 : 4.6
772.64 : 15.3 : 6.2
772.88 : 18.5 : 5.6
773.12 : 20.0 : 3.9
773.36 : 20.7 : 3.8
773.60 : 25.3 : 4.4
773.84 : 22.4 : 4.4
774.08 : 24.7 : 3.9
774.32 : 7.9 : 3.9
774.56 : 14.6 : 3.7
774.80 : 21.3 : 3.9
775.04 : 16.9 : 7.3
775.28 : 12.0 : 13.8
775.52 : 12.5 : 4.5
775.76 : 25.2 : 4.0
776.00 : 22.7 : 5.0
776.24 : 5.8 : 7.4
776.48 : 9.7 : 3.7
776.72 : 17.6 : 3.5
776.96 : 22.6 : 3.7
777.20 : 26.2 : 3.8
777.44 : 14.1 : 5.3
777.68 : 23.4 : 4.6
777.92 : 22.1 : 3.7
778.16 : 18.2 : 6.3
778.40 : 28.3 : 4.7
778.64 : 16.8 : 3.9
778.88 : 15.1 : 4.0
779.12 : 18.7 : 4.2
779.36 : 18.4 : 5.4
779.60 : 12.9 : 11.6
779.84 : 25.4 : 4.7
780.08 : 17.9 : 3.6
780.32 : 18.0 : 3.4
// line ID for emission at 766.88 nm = [S II]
